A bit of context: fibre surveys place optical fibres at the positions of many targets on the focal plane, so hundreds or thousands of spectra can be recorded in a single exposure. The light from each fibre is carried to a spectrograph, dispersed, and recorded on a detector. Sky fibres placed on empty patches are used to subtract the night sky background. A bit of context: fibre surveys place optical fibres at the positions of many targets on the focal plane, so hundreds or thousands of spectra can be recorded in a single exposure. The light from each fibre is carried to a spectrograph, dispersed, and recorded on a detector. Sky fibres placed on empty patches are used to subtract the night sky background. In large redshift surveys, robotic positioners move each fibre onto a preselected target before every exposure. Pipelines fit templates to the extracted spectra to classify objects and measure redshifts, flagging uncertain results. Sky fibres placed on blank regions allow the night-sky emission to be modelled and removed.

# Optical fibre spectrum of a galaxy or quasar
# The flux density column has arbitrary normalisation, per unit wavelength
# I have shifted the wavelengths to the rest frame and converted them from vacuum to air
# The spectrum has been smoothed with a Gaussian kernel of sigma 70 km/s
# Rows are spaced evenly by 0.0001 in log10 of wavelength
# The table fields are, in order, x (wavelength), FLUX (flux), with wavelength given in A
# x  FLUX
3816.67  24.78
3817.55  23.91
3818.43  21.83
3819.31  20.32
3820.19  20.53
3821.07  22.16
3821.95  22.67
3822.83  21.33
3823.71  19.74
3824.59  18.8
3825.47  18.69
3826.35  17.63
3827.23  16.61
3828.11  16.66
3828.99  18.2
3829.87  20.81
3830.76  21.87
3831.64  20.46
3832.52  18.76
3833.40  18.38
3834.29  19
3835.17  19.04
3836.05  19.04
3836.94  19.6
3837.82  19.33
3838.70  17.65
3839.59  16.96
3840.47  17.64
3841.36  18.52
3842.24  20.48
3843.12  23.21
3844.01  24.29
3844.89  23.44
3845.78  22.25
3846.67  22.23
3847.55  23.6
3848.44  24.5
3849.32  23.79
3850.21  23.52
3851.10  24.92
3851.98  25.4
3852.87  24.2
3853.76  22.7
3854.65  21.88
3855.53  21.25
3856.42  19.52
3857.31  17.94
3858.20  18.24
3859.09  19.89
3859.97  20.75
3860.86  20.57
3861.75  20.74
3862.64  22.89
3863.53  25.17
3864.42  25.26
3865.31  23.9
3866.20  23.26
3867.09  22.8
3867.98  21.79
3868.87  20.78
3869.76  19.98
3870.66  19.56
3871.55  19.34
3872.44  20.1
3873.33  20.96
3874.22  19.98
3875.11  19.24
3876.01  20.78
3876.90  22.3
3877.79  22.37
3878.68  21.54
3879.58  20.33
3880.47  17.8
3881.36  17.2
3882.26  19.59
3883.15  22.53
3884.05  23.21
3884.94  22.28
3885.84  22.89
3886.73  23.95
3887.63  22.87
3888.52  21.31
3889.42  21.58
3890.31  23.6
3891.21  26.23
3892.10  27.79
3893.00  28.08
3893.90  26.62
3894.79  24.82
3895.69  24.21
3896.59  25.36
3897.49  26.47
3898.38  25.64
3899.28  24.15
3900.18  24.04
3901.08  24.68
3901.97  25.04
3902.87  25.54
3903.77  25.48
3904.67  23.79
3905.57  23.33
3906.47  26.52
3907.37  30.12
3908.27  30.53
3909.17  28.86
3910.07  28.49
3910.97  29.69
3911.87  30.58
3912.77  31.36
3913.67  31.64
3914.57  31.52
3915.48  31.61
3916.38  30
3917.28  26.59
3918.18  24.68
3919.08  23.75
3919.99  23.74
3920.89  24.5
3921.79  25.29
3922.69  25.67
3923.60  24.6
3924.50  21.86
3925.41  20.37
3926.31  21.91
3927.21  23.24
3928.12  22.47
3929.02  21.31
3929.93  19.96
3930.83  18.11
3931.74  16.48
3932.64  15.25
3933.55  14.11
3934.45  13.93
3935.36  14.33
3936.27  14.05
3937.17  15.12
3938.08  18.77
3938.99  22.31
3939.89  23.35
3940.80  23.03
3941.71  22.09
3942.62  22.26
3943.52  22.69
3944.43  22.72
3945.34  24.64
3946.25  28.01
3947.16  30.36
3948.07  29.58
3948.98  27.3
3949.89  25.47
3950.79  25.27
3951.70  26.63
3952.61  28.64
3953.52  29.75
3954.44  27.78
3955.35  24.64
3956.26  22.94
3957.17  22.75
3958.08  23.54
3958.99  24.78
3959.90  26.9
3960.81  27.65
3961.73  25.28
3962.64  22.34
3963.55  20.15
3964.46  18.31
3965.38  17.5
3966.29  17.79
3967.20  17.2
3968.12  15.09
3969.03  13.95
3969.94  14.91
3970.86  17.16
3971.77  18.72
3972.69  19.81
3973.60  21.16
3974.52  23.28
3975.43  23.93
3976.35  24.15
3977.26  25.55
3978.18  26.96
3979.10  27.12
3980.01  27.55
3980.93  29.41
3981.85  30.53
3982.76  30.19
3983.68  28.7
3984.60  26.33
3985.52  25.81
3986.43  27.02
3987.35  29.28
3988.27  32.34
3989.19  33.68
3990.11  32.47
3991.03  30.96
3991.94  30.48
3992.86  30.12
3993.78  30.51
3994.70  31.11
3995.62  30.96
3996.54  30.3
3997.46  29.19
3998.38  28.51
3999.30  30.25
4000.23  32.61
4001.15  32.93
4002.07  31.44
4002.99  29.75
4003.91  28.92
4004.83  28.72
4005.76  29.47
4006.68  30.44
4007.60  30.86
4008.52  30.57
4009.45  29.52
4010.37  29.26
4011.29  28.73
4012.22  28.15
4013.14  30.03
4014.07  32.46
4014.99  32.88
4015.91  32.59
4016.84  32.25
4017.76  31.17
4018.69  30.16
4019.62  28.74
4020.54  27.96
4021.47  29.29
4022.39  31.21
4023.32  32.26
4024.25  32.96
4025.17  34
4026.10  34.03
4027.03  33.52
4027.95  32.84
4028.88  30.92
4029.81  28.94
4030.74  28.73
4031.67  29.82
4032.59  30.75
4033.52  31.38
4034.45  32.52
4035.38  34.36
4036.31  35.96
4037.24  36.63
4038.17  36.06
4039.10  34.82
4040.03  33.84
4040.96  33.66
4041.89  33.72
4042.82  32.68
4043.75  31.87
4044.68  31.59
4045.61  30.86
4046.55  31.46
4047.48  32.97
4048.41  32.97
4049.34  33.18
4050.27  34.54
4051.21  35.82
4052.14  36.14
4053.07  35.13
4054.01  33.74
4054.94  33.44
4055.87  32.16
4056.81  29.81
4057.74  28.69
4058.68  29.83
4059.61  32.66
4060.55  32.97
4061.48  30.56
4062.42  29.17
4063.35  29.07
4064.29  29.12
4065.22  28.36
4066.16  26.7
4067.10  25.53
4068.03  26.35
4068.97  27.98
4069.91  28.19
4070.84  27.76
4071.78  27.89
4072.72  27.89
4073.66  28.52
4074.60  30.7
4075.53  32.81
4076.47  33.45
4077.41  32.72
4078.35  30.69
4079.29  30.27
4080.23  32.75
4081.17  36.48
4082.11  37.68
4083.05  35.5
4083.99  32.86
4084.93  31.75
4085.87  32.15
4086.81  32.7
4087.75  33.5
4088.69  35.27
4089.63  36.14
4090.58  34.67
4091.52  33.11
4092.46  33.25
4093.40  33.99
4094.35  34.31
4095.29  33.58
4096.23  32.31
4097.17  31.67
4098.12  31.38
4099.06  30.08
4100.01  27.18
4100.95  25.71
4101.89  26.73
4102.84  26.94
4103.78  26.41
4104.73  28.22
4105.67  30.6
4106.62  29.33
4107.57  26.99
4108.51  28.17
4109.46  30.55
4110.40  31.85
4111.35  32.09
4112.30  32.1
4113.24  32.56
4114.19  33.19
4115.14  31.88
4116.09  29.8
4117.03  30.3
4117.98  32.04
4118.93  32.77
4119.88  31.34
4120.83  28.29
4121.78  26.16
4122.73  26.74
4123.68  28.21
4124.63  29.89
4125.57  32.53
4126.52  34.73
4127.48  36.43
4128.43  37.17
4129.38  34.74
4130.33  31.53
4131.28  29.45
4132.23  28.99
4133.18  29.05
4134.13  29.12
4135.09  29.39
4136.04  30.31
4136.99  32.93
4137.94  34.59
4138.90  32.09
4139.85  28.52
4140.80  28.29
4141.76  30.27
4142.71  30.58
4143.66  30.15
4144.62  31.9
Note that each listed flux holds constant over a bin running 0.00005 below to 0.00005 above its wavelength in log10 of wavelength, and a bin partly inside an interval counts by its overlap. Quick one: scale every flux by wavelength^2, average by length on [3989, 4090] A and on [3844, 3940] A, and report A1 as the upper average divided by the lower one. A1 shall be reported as 1.5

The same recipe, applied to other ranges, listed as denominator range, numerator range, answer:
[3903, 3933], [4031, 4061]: 1.39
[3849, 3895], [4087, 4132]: 1.59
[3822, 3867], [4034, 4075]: 1.67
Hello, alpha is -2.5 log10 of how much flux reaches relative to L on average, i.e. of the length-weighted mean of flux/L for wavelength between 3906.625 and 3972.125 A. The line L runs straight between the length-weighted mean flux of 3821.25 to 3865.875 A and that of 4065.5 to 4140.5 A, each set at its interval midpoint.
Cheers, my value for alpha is 0.055 mag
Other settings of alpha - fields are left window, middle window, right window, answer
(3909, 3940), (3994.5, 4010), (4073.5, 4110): -0.12 mag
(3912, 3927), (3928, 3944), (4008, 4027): 0.39 mag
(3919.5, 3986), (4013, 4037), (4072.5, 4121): -0.17 mag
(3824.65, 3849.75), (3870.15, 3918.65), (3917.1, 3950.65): -0.16 mag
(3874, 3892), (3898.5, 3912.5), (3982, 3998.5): -0.14 mag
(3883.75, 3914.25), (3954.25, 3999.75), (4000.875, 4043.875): 0.17 mag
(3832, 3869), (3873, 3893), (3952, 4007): 0.03 mag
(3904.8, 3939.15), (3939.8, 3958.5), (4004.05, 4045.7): 0.01 mag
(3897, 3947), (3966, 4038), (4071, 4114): -0.05 mag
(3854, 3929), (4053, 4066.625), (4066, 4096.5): 0.01 mag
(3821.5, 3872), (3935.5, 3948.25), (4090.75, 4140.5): 0.09 mag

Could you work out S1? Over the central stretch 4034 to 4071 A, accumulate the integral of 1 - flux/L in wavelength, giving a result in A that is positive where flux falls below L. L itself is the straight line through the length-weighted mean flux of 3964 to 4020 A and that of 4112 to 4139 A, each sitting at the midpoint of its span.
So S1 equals -3.45 A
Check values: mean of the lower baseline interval 27.4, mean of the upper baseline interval 31.3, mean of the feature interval 31.9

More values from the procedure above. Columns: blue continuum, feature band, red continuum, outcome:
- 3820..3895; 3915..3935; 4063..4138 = 1.46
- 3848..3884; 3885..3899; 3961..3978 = -2.36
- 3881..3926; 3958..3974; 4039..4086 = 4.49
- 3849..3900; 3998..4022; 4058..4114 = -2.16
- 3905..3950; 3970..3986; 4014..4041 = 1.89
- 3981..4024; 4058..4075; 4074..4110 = 1.31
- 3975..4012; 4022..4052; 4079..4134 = -2.66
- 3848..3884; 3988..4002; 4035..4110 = -1.66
